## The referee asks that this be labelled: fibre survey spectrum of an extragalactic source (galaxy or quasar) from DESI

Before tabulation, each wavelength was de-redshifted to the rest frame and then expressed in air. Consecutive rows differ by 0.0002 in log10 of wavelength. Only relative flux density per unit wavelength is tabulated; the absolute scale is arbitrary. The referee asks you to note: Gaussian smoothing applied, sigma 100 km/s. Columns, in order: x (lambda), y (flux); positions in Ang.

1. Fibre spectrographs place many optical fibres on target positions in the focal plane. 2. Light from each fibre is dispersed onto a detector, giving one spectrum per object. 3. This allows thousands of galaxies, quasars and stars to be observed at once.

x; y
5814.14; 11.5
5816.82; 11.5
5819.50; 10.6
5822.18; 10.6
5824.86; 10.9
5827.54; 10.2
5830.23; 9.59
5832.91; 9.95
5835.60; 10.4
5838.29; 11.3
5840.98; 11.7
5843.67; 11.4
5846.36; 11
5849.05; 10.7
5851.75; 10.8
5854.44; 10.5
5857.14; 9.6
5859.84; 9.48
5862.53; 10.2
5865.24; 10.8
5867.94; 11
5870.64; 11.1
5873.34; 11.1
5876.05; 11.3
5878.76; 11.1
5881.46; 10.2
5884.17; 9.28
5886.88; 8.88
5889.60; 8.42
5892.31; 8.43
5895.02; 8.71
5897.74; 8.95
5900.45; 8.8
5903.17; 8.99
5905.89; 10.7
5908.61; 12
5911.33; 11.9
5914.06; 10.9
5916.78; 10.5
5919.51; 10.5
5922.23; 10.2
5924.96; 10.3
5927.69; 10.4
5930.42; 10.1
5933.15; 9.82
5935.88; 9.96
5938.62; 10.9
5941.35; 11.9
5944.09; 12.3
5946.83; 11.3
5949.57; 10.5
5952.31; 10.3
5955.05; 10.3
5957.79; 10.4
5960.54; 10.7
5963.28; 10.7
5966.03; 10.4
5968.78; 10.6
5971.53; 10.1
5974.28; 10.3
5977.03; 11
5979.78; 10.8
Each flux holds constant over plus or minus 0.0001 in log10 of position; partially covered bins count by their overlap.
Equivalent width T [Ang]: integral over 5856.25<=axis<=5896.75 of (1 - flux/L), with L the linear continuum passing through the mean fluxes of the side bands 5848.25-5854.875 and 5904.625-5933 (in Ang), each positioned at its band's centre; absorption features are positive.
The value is 2.8 Ang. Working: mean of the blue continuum 10.7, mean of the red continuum 10.7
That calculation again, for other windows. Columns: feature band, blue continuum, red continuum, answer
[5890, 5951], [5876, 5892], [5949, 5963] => -1.6 Ang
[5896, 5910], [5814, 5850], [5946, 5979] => 1.0 Ang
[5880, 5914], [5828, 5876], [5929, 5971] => 3.2 Ang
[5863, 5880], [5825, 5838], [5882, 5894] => -3.3 Ang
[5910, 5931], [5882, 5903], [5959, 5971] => -2.5 Ang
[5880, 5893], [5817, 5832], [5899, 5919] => 1.8 Ang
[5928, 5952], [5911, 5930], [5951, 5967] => -0.6 Ang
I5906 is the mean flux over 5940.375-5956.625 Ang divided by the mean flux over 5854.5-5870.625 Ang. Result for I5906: 1.07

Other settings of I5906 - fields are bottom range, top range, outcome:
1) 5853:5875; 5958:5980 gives 1.01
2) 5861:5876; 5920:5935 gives 0.94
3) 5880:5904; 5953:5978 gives 1.17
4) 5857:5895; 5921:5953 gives 1.06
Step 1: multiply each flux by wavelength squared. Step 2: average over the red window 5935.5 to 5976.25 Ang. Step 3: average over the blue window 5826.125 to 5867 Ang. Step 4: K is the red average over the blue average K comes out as 1.1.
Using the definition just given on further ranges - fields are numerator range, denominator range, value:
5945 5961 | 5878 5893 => 1.16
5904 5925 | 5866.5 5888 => 1.05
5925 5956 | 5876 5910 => 1.13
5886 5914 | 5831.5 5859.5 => 0.92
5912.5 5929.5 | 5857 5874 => 1.02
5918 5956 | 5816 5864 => 1.04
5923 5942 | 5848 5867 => 1.04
